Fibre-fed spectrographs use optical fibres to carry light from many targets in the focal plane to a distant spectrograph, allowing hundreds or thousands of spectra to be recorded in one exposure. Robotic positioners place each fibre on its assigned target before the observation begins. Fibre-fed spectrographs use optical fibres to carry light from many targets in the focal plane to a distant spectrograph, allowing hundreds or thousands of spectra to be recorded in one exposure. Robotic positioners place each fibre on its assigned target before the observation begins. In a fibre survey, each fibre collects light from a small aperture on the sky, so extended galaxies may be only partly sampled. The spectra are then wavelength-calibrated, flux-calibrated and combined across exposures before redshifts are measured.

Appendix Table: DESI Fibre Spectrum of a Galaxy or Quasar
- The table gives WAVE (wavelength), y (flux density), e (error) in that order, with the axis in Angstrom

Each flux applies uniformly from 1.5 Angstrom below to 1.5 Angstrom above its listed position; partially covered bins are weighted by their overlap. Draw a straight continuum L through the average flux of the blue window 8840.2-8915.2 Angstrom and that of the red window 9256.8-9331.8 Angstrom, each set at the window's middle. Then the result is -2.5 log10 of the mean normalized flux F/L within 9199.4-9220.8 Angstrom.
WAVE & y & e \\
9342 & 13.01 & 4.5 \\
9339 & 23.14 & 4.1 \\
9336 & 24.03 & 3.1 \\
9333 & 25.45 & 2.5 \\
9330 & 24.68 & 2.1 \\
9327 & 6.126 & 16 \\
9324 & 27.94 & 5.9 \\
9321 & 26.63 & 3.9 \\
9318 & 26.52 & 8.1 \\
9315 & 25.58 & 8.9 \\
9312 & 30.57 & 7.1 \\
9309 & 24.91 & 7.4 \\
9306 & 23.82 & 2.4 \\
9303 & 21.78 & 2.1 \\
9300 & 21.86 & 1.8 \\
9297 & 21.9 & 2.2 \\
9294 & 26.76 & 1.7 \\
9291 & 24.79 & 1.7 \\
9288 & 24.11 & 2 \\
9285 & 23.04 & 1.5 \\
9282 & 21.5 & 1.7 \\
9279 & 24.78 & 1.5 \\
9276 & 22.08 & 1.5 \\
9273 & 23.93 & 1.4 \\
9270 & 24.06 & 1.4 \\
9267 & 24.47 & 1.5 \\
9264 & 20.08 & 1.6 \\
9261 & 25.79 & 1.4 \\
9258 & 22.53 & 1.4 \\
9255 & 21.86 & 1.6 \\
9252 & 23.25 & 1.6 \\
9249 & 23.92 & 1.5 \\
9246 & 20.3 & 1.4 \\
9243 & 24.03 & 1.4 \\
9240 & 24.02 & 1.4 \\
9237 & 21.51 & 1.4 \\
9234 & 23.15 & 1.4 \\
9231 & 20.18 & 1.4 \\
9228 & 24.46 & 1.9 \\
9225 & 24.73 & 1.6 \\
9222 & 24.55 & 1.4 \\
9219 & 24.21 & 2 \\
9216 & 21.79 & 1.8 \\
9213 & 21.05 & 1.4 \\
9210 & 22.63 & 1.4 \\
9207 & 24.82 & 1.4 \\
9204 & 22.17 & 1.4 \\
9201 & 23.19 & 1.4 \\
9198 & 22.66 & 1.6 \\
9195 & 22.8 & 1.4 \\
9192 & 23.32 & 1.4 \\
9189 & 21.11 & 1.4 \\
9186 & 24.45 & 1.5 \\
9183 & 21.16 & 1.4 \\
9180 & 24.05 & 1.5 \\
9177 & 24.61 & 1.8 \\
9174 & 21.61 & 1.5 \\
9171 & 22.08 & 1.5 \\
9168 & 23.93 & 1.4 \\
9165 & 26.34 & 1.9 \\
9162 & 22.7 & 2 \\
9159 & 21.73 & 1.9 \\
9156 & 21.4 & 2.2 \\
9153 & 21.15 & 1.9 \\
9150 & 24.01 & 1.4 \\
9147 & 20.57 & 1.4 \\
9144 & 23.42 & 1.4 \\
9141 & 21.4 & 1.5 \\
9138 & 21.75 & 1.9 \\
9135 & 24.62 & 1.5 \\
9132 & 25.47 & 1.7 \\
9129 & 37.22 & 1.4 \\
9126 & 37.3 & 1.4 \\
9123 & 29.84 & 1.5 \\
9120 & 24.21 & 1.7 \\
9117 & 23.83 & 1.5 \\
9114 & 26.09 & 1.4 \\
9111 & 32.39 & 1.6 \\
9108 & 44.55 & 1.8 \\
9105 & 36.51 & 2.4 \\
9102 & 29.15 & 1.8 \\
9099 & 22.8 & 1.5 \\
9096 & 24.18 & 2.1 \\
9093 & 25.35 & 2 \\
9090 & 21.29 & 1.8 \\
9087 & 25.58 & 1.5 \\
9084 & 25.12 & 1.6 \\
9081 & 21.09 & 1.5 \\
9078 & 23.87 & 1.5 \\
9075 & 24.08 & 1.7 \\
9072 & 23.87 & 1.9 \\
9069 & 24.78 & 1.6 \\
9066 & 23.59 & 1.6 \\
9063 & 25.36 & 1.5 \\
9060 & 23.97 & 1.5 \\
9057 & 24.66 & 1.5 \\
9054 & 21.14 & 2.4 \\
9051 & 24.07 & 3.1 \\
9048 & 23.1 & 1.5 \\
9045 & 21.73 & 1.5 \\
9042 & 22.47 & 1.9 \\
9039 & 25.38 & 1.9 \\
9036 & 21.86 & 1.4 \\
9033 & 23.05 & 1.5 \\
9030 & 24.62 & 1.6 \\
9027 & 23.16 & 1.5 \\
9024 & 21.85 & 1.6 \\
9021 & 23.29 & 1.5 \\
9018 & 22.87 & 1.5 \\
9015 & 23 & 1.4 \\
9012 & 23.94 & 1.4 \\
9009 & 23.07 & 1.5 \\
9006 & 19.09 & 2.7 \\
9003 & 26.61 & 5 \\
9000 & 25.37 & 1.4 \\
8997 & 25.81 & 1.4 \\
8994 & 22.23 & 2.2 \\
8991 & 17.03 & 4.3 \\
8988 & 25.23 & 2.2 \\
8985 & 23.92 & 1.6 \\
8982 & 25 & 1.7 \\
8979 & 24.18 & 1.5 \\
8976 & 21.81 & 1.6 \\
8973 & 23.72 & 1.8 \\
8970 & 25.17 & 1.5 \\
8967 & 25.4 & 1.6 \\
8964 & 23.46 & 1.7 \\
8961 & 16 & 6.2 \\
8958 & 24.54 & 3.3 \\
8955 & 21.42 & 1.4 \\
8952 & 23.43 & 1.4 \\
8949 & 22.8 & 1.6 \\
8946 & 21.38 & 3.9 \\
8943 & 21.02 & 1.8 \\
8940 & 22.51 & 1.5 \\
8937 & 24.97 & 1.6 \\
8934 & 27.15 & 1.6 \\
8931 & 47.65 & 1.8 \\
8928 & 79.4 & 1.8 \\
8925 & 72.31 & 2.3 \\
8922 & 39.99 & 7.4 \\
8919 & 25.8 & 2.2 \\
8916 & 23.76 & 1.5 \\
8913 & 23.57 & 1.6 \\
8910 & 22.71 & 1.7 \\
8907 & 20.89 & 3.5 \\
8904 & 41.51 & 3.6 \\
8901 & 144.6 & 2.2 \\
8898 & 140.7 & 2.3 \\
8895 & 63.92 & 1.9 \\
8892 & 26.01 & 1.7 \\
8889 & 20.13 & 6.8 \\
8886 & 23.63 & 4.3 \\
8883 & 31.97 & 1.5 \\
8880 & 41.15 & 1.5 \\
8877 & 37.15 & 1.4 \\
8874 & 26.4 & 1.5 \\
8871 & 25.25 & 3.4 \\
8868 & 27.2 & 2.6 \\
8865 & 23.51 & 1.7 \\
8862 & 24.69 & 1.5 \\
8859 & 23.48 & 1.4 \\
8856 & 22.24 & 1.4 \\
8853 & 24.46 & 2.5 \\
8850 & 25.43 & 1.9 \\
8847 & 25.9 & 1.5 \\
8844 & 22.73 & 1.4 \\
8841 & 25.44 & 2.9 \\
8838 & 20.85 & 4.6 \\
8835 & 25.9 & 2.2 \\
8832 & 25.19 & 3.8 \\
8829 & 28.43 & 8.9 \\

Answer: 0.16 mag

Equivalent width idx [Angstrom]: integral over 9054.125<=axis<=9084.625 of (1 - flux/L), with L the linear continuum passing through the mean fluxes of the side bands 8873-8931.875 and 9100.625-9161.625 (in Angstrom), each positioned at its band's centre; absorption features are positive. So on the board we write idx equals 8.3 Angstrom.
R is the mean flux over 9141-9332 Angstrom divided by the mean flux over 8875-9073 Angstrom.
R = 0.76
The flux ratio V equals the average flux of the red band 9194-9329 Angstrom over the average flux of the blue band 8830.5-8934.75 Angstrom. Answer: 0.61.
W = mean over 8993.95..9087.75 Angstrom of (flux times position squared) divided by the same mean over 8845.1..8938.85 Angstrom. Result 0.6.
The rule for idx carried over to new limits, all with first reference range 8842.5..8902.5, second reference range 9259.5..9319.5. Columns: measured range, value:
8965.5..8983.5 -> 5.9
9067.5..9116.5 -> 7.3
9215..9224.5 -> 1.1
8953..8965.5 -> 5.2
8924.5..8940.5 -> -3.2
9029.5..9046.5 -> 5.4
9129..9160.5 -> 6.8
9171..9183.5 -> 2.4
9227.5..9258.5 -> 3.9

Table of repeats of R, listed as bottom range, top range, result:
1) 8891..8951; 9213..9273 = 0.51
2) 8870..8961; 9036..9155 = 0.65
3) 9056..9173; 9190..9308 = 0.90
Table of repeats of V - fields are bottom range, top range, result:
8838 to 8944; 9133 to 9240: 0.61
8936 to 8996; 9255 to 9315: 1.05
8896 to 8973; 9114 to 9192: 0.62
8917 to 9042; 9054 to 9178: 0.95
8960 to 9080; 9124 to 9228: 1.02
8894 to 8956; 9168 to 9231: 0.52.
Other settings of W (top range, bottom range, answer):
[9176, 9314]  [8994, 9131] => 0.95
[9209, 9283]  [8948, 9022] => 1.05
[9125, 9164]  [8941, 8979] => 1.14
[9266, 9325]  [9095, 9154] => 0.92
